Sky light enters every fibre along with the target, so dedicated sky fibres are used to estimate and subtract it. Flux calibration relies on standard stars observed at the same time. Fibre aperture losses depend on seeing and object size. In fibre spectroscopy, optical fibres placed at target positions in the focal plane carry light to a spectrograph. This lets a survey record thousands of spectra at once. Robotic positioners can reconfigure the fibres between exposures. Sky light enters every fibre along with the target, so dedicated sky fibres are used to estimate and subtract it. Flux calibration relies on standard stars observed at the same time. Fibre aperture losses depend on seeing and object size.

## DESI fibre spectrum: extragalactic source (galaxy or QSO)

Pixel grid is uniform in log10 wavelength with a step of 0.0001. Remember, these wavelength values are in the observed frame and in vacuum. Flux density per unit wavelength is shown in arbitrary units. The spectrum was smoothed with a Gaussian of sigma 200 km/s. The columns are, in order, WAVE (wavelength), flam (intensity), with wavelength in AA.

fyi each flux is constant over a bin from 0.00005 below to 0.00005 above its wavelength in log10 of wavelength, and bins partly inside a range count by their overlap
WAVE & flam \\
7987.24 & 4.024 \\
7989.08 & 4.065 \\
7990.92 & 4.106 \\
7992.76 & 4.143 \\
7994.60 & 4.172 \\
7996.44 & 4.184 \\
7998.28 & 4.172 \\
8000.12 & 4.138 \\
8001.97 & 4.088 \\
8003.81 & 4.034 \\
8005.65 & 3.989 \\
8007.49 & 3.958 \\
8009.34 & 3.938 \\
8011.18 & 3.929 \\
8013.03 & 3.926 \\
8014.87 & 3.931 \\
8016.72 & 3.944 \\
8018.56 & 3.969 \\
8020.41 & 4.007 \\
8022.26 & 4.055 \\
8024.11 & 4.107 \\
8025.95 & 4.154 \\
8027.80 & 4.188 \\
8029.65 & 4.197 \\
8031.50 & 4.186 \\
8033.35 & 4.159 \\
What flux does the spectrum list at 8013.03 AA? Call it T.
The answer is 3.926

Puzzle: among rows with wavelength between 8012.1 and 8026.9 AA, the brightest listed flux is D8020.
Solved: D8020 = 4.154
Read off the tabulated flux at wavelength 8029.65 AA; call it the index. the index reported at 4.197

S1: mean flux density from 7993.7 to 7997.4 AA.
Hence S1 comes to 4.18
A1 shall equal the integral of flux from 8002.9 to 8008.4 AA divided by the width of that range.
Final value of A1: 4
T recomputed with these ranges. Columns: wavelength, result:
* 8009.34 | 3.938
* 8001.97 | 4.088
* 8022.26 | 4.055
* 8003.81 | 4.034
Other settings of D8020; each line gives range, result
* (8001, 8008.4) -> 4.088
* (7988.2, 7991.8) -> 4.106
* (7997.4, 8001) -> 4.172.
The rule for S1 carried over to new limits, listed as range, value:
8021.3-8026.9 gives 4.11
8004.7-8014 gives 3.95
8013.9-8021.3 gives 3.96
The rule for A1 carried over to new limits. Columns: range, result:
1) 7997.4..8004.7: 4.11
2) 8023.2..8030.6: 4.16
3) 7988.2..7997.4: 4.14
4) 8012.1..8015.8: 3.92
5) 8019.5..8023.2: 4.03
